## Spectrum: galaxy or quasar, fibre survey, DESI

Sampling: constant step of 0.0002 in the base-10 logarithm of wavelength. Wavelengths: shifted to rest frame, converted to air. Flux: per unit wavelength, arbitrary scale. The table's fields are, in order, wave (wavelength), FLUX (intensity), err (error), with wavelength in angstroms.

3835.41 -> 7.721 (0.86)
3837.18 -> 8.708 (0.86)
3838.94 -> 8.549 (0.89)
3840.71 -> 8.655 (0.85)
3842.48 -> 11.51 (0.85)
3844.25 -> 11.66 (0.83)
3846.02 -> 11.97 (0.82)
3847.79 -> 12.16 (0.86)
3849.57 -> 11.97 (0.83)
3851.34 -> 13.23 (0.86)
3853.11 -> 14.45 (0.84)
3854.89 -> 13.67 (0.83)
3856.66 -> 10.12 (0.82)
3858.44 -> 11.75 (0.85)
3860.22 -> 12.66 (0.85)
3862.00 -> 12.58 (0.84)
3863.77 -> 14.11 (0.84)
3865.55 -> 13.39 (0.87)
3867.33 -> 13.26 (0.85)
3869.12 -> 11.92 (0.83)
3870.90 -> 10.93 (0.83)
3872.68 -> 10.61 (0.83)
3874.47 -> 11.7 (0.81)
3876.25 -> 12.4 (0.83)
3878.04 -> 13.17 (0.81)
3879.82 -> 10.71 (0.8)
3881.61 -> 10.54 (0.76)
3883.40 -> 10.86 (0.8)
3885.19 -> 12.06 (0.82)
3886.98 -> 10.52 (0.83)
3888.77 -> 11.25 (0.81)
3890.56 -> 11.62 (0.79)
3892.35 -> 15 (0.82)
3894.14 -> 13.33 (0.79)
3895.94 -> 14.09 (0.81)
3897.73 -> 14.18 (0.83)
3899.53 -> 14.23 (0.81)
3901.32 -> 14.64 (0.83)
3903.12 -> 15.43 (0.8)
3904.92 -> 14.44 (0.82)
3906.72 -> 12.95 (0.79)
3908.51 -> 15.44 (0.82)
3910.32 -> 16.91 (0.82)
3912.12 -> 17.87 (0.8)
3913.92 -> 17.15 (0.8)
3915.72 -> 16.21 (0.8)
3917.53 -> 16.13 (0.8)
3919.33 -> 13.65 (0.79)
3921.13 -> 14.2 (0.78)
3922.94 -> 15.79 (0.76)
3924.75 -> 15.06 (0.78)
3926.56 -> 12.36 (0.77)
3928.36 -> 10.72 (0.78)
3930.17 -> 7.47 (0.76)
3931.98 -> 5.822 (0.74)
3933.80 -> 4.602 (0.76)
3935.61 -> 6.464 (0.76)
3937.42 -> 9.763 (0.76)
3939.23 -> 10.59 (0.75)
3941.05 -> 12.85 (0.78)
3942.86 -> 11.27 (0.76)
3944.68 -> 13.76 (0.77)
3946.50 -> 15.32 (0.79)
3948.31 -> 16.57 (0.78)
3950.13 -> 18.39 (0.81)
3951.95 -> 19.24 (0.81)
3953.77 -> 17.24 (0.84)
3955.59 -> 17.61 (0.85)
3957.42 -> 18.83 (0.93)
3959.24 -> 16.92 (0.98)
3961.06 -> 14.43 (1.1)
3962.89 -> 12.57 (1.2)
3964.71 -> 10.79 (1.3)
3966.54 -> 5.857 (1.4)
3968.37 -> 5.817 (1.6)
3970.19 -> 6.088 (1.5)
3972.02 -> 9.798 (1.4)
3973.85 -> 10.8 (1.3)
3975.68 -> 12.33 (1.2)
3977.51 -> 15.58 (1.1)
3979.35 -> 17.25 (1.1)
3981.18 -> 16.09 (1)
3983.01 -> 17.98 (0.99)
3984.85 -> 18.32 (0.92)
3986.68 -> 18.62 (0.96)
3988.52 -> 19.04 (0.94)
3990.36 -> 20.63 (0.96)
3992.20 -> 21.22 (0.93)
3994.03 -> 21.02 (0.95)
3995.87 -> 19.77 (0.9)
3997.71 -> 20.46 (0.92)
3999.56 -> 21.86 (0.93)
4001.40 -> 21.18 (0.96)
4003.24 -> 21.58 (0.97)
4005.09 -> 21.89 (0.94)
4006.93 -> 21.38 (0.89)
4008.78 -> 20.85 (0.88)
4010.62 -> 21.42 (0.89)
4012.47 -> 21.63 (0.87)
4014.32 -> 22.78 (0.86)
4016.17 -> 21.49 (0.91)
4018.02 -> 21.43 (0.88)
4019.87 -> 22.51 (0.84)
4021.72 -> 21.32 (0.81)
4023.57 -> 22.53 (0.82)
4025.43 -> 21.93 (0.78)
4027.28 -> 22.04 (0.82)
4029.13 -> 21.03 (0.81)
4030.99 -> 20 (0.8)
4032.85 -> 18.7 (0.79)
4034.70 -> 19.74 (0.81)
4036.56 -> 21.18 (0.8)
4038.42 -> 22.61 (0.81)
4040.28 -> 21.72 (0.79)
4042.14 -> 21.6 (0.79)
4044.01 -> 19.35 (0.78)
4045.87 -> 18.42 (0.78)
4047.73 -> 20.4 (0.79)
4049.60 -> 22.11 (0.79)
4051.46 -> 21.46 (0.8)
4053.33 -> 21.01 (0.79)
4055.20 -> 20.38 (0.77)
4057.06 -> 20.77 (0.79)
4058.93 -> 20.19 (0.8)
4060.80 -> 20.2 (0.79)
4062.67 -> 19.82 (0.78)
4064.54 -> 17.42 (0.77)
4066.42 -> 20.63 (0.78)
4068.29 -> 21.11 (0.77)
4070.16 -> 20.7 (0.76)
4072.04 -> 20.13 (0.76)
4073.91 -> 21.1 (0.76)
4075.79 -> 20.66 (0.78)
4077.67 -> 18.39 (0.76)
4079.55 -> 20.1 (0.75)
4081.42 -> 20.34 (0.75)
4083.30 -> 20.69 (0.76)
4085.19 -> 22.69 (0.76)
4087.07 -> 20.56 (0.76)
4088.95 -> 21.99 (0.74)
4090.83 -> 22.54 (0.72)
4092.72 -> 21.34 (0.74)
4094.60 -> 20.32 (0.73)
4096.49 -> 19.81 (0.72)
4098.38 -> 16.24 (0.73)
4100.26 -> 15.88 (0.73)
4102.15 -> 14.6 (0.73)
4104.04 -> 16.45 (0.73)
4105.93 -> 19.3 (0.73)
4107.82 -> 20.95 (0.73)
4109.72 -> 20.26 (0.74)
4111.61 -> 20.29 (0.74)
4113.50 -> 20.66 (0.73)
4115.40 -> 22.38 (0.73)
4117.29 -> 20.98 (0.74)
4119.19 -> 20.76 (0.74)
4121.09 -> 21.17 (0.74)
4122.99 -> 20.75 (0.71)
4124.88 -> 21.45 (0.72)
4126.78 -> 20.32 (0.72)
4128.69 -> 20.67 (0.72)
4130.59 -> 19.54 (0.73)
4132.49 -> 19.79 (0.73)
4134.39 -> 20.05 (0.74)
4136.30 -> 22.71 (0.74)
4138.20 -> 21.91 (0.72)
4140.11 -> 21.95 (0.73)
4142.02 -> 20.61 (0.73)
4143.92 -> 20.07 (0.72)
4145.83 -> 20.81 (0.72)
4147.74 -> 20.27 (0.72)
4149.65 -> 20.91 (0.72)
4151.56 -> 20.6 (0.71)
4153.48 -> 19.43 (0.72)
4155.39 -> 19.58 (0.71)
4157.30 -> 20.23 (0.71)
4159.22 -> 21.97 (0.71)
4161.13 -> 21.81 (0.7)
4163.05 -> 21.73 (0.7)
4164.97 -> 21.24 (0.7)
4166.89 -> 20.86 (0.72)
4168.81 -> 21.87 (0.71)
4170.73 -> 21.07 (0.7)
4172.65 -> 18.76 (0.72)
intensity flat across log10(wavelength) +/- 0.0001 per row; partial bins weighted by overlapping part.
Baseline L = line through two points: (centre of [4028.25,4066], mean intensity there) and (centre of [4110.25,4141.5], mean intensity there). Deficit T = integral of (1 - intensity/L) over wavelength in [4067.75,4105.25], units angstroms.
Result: 1.6 angstroms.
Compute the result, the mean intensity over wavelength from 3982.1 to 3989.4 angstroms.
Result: 18.5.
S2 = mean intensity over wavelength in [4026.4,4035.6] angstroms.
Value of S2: 20.3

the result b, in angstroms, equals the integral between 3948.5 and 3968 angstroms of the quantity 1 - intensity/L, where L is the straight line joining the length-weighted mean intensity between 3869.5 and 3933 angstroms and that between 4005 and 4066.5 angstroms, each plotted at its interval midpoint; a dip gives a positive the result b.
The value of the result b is 1.6 angstroms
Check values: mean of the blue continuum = 13.1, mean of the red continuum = 20.9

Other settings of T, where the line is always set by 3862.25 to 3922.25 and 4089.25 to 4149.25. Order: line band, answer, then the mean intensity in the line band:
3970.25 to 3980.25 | 2.1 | 12.5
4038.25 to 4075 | -4.4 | 20.5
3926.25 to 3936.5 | 4.9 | 7.65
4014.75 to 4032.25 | -4.2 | 21.6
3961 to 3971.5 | 4.6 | 8.86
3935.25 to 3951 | 2.1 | 13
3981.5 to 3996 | -2.7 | 19.4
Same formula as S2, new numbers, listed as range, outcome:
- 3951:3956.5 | 18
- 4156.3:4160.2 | 21.1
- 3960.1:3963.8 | 13.6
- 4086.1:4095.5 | 21.4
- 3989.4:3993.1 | 20.9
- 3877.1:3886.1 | 11.5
